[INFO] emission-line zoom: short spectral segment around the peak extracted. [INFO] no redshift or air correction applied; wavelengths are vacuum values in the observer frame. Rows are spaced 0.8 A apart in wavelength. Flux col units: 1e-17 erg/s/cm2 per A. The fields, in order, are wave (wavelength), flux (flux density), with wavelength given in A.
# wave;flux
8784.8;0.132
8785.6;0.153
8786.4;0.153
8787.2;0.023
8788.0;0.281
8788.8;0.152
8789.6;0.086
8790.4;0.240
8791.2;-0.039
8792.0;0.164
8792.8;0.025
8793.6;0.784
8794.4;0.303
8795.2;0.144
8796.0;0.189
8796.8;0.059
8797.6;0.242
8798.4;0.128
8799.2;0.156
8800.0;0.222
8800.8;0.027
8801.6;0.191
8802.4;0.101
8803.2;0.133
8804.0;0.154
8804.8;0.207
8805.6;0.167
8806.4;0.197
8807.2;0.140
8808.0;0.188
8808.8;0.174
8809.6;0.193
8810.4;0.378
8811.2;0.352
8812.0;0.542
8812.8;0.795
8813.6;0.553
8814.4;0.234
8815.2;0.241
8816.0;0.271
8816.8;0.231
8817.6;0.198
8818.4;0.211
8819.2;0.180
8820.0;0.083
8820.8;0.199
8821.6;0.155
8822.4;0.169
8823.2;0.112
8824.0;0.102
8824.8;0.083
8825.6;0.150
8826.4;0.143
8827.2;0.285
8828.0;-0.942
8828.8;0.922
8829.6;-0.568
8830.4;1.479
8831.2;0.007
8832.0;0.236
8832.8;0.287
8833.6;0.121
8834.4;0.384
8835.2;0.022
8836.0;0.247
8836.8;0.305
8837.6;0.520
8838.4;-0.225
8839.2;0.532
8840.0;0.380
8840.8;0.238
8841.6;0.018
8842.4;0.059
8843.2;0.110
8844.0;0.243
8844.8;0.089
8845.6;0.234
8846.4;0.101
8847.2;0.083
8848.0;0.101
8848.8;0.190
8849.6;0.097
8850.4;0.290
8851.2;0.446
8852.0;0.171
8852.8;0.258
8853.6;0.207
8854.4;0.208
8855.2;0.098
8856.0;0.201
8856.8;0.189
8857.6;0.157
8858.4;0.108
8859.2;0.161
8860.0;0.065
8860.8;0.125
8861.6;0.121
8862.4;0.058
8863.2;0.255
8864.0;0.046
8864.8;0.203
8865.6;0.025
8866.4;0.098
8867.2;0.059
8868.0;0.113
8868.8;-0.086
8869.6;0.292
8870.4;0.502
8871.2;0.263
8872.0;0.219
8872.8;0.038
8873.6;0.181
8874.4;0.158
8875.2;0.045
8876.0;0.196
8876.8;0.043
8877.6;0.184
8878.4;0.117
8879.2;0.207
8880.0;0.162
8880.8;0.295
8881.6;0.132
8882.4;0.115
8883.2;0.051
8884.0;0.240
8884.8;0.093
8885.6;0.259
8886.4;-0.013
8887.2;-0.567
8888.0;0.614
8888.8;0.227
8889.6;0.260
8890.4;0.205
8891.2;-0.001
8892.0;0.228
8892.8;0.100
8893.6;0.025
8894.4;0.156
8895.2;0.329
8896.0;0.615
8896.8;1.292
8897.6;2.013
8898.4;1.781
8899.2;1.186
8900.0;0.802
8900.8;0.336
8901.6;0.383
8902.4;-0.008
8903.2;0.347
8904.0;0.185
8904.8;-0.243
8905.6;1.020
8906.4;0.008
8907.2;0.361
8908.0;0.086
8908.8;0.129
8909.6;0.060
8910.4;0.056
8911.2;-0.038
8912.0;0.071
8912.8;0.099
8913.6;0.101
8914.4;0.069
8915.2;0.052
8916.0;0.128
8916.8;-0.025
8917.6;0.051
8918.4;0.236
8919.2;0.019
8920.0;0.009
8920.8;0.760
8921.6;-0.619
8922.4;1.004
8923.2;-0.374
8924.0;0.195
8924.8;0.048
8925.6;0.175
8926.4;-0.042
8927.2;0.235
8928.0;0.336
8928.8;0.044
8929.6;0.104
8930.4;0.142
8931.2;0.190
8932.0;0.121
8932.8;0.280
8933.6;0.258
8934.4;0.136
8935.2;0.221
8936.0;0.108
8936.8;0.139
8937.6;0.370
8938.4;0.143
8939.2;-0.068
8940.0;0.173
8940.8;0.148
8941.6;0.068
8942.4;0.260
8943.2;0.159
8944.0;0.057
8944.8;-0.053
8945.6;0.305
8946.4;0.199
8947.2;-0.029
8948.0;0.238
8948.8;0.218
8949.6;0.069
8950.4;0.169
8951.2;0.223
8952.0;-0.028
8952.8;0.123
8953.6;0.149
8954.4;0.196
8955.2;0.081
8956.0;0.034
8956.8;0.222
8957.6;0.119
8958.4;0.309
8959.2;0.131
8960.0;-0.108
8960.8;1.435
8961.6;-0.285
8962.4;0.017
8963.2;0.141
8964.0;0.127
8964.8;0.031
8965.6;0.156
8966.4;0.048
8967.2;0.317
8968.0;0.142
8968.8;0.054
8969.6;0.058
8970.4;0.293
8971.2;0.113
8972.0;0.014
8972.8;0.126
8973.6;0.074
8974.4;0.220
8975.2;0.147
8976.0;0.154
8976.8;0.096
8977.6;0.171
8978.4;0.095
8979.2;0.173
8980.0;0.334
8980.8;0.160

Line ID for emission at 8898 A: [O III]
